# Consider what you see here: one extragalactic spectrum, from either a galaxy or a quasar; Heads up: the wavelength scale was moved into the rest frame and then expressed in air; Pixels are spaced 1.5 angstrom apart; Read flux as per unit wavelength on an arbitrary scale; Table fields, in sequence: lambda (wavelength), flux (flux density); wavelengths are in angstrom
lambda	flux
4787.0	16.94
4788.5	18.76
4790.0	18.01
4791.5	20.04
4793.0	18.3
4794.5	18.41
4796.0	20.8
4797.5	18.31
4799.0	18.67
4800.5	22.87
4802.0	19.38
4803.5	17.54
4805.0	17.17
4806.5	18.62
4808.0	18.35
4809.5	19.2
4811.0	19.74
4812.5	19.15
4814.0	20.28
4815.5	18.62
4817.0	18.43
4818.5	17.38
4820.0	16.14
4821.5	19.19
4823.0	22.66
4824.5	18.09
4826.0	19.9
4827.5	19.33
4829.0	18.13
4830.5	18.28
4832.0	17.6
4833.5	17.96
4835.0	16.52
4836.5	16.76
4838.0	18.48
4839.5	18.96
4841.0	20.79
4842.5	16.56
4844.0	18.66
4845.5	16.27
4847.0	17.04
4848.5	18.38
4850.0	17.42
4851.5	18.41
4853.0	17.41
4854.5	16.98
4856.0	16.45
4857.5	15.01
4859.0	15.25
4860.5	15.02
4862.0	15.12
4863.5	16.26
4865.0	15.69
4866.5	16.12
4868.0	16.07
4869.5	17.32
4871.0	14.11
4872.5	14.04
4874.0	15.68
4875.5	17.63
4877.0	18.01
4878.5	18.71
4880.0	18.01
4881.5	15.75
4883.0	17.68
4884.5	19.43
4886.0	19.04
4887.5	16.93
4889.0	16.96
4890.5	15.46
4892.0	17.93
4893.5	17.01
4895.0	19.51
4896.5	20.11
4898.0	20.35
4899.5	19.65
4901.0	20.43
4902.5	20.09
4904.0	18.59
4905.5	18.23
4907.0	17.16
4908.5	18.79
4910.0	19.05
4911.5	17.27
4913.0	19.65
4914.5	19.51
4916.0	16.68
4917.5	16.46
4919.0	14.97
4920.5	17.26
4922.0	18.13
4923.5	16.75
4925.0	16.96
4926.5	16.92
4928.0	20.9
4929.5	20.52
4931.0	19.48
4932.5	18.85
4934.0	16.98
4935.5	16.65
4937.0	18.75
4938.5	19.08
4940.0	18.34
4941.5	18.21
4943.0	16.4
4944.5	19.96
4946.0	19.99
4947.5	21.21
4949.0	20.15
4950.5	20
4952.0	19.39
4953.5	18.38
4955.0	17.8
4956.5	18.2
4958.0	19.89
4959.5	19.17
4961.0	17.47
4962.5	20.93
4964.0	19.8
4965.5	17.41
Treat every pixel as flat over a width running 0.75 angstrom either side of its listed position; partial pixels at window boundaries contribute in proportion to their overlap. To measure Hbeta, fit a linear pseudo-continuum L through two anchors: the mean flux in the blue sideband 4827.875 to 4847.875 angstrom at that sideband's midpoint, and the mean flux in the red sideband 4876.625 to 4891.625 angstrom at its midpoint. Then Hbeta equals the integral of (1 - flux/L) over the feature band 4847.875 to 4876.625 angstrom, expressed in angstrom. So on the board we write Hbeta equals 2.4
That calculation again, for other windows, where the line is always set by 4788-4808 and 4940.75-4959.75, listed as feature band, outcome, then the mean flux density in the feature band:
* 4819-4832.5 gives 0.1 angstrom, 18.8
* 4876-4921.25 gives 2.2 angstrom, 18.2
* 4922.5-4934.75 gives 0.4 angstrom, 18.4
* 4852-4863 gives 1.8 angstrom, 16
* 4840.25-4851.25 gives 0.6 angstrom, 17.9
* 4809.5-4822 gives 0.2 angstrom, 18.6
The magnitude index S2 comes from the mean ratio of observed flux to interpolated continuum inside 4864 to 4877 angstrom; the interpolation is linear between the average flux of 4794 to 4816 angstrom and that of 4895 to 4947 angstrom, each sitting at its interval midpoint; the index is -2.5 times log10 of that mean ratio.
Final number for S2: 0.176 mag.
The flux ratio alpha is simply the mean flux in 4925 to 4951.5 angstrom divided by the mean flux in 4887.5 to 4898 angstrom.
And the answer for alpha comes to 1.05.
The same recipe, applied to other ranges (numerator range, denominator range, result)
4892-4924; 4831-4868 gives 1.08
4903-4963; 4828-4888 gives 1.08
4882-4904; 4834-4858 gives 1.06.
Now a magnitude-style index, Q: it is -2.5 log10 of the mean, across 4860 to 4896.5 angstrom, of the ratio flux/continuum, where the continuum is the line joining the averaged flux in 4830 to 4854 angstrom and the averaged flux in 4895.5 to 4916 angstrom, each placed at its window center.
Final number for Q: 0.10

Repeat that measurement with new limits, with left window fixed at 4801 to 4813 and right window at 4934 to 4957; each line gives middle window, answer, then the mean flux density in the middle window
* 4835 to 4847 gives 0.049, 17.9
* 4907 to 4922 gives 0.062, 17.7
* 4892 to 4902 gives -0.037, 19.4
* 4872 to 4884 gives 0.103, 17.1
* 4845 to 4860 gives 0.116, 16.8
